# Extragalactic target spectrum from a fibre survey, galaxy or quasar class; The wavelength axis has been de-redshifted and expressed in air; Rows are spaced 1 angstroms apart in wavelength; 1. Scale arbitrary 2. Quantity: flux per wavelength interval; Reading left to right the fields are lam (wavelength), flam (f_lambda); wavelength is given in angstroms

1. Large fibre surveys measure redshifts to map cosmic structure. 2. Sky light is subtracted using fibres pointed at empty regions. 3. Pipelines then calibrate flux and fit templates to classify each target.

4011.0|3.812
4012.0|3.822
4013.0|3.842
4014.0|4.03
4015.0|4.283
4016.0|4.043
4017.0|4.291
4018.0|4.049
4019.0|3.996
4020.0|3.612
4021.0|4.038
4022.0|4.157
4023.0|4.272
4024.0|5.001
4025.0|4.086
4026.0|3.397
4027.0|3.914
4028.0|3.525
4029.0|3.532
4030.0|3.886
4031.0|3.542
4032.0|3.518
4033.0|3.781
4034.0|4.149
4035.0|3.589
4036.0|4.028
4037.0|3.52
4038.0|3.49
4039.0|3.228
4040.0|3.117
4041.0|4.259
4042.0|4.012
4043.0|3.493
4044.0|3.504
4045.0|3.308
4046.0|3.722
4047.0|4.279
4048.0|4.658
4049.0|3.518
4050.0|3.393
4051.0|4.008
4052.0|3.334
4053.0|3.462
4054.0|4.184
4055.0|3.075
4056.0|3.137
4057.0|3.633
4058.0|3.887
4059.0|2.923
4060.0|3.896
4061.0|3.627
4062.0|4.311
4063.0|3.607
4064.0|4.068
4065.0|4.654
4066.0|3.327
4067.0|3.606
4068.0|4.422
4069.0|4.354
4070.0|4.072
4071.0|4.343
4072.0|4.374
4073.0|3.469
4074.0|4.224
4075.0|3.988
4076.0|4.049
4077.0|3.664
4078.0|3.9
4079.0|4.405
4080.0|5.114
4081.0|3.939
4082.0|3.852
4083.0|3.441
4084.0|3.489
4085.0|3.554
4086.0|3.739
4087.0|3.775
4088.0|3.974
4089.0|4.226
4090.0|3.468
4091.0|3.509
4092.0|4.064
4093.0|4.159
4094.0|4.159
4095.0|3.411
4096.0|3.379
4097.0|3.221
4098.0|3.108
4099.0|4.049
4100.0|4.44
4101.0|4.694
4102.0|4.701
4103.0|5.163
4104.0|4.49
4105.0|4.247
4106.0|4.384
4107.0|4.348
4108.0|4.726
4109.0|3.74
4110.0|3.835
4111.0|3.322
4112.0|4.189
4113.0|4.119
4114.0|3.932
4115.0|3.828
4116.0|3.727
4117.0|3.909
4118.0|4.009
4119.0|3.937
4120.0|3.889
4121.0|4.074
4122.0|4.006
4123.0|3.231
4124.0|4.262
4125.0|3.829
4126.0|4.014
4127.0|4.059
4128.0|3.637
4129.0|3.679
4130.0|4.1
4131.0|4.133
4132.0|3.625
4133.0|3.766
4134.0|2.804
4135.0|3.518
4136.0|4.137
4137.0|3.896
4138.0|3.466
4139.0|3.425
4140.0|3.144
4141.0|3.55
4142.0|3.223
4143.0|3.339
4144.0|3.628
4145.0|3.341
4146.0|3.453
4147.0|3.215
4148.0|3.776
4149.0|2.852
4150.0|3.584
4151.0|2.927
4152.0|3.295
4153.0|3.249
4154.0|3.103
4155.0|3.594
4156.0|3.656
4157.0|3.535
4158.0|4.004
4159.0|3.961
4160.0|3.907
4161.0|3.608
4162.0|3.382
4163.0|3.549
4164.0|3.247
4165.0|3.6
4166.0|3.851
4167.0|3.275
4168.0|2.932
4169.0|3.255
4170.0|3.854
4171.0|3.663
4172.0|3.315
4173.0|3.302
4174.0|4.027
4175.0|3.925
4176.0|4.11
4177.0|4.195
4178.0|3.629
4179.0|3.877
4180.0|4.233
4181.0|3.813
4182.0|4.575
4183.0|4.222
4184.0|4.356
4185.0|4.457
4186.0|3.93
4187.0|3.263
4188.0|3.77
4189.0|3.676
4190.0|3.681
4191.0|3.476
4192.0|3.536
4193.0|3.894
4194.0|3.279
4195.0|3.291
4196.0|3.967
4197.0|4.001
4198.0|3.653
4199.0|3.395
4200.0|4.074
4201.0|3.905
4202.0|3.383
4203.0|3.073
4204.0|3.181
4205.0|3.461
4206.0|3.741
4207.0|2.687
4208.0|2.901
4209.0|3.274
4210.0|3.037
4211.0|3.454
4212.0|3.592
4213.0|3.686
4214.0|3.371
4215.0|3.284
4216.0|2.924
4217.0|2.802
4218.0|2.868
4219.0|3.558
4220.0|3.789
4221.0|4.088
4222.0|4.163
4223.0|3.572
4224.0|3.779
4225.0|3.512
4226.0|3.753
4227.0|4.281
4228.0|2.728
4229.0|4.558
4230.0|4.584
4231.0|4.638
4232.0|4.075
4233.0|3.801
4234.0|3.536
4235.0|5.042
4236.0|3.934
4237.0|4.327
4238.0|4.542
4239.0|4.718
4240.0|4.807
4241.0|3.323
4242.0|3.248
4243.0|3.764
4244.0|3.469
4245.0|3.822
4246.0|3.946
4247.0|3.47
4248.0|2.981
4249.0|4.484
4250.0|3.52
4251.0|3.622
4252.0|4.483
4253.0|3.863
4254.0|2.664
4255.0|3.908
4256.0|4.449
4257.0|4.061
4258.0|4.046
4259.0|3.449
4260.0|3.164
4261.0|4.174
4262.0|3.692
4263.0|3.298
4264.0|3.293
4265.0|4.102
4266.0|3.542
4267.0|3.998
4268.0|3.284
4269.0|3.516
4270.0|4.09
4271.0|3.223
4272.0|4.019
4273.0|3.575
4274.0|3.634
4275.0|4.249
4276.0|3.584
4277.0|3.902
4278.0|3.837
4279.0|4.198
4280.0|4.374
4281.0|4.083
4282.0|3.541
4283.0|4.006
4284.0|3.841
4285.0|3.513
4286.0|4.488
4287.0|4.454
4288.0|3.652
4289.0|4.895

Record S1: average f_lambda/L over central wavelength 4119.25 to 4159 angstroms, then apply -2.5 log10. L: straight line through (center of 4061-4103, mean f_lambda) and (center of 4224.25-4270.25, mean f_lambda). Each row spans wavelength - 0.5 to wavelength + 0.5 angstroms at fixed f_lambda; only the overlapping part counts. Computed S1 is 0.096 mag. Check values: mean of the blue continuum 3.97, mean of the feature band 3.6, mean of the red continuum 3.86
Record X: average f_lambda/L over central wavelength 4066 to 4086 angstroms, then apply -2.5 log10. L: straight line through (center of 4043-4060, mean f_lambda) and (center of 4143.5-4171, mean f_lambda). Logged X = -0.11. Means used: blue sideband 3.63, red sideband 3.47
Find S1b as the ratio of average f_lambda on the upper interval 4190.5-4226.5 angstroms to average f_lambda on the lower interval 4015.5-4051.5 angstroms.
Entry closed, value 0.91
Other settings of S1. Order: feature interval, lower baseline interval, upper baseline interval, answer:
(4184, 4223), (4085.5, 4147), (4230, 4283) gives 0.10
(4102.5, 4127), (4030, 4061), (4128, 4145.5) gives -0.13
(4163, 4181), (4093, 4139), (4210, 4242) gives 0.06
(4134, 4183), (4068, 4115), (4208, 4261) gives 0.09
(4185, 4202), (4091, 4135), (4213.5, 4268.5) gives 0.05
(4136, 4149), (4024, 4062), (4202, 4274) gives 0.07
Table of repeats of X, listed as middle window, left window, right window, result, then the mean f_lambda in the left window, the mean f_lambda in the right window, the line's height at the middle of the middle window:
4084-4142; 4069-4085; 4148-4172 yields -0.03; 4.02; 3.48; 3.78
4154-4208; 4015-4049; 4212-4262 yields 0.04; 3.85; 3.81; 3.82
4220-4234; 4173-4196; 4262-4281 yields -0.04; 3.86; 3.77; 3.82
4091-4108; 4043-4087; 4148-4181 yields -0.10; 3.84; 3.58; 3.75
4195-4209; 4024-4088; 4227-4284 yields 0.11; 3.81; 3.86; 3.85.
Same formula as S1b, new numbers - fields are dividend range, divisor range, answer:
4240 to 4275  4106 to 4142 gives 0.97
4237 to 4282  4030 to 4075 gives 1.01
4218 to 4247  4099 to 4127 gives 0.96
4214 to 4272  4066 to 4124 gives 0.95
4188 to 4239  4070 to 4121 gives 0.92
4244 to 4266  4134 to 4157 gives 1.09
